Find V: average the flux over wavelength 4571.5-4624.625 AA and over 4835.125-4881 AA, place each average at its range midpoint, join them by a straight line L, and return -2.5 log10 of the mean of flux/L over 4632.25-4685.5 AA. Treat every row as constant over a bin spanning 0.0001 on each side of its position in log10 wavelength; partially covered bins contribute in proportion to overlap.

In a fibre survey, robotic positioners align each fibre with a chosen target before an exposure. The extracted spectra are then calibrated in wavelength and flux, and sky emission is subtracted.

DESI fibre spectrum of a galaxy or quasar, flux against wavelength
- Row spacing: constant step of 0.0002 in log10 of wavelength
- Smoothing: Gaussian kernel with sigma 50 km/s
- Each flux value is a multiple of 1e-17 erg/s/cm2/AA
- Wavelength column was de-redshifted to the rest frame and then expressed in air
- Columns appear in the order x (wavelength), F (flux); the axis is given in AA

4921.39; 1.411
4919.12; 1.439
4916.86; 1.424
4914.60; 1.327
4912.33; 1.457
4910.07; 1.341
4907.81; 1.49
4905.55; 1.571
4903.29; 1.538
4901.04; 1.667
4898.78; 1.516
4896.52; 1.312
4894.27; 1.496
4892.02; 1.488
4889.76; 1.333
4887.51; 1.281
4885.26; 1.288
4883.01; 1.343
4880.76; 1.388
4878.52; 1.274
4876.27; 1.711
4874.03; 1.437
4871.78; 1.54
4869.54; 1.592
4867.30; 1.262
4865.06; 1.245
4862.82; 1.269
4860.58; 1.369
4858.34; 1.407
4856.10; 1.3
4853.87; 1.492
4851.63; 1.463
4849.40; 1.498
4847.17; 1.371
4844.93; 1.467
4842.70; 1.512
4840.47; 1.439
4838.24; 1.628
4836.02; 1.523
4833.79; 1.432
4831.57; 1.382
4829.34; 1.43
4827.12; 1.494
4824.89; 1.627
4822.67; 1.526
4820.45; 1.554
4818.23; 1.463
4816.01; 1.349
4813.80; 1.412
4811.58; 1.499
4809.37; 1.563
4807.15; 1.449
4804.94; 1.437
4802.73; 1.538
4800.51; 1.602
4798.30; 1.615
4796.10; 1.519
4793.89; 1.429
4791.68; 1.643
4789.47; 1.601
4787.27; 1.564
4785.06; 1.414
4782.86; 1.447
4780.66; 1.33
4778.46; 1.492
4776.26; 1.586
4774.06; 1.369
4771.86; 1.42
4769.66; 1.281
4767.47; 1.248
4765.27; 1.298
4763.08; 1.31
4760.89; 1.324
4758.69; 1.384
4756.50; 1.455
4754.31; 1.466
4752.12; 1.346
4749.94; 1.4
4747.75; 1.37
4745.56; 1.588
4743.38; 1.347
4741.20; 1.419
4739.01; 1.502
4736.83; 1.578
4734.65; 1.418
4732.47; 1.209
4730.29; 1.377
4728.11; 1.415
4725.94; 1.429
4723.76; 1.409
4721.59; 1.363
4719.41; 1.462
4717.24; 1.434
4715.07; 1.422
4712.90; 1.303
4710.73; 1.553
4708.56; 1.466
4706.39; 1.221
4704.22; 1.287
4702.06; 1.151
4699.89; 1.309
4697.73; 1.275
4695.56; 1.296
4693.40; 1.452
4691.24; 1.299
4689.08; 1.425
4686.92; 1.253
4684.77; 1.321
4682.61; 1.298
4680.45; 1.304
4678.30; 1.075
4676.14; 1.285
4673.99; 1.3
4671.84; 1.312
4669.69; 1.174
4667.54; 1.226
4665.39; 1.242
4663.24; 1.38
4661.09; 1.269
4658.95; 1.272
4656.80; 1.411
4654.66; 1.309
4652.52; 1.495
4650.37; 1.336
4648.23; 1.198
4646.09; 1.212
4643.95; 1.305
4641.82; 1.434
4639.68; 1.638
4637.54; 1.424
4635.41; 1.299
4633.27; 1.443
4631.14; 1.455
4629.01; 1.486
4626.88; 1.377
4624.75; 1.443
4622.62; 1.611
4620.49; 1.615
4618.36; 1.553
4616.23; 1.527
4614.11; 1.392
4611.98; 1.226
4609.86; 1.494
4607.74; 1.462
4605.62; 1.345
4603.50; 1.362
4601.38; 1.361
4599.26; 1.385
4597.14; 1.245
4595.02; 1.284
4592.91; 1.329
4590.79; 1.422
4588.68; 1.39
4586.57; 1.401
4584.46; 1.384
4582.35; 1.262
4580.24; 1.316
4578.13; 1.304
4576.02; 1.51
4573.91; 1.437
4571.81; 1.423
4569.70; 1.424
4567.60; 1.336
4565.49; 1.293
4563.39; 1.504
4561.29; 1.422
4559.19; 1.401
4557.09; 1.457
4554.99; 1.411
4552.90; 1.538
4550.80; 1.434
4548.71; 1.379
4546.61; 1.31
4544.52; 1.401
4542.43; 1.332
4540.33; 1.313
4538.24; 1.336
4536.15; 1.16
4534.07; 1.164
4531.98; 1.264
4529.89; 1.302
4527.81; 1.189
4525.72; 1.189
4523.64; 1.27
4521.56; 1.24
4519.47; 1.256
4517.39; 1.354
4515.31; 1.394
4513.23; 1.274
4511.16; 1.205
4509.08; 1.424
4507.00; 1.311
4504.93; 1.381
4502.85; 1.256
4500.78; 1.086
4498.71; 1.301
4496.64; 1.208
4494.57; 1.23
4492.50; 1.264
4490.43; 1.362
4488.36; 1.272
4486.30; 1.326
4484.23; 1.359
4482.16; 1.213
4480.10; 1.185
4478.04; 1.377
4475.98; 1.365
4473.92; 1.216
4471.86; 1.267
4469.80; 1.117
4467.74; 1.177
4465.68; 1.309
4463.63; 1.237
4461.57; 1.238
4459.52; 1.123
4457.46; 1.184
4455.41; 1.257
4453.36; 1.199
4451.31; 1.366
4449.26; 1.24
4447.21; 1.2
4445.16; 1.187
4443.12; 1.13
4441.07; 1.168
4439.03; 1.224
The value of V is 0.074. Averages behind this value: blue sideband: 1.4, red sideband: 1.44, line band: 1.32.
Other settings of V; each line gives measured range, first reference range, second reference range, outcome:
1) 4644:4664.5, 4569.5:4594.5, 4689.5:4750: 0.05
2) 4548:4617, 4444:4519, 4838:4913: -0.07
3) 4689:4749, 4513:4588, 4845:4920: 0.00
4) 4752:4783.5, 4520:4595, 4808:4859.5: 0.04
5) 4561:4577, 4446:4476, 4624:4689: -0.11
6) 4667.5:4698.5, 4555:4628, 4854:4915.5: 0.10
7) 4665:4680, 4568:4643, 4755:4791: 0.15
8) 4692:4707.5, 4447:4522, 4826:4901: 0.06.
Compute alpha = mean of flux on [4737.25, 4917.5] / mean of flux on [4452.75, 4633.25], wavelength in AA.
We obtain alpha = 1.08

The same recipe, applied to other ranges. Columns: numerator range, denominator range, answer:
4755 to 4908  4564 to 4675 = 1.05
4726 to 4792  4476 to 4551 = 1.10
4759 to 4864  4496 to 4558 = 1.11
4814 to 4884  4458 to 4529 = 1.14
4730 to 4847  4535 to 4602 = 1.06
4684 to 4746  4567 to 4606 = 1.01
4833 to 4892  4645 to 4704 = 1.10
